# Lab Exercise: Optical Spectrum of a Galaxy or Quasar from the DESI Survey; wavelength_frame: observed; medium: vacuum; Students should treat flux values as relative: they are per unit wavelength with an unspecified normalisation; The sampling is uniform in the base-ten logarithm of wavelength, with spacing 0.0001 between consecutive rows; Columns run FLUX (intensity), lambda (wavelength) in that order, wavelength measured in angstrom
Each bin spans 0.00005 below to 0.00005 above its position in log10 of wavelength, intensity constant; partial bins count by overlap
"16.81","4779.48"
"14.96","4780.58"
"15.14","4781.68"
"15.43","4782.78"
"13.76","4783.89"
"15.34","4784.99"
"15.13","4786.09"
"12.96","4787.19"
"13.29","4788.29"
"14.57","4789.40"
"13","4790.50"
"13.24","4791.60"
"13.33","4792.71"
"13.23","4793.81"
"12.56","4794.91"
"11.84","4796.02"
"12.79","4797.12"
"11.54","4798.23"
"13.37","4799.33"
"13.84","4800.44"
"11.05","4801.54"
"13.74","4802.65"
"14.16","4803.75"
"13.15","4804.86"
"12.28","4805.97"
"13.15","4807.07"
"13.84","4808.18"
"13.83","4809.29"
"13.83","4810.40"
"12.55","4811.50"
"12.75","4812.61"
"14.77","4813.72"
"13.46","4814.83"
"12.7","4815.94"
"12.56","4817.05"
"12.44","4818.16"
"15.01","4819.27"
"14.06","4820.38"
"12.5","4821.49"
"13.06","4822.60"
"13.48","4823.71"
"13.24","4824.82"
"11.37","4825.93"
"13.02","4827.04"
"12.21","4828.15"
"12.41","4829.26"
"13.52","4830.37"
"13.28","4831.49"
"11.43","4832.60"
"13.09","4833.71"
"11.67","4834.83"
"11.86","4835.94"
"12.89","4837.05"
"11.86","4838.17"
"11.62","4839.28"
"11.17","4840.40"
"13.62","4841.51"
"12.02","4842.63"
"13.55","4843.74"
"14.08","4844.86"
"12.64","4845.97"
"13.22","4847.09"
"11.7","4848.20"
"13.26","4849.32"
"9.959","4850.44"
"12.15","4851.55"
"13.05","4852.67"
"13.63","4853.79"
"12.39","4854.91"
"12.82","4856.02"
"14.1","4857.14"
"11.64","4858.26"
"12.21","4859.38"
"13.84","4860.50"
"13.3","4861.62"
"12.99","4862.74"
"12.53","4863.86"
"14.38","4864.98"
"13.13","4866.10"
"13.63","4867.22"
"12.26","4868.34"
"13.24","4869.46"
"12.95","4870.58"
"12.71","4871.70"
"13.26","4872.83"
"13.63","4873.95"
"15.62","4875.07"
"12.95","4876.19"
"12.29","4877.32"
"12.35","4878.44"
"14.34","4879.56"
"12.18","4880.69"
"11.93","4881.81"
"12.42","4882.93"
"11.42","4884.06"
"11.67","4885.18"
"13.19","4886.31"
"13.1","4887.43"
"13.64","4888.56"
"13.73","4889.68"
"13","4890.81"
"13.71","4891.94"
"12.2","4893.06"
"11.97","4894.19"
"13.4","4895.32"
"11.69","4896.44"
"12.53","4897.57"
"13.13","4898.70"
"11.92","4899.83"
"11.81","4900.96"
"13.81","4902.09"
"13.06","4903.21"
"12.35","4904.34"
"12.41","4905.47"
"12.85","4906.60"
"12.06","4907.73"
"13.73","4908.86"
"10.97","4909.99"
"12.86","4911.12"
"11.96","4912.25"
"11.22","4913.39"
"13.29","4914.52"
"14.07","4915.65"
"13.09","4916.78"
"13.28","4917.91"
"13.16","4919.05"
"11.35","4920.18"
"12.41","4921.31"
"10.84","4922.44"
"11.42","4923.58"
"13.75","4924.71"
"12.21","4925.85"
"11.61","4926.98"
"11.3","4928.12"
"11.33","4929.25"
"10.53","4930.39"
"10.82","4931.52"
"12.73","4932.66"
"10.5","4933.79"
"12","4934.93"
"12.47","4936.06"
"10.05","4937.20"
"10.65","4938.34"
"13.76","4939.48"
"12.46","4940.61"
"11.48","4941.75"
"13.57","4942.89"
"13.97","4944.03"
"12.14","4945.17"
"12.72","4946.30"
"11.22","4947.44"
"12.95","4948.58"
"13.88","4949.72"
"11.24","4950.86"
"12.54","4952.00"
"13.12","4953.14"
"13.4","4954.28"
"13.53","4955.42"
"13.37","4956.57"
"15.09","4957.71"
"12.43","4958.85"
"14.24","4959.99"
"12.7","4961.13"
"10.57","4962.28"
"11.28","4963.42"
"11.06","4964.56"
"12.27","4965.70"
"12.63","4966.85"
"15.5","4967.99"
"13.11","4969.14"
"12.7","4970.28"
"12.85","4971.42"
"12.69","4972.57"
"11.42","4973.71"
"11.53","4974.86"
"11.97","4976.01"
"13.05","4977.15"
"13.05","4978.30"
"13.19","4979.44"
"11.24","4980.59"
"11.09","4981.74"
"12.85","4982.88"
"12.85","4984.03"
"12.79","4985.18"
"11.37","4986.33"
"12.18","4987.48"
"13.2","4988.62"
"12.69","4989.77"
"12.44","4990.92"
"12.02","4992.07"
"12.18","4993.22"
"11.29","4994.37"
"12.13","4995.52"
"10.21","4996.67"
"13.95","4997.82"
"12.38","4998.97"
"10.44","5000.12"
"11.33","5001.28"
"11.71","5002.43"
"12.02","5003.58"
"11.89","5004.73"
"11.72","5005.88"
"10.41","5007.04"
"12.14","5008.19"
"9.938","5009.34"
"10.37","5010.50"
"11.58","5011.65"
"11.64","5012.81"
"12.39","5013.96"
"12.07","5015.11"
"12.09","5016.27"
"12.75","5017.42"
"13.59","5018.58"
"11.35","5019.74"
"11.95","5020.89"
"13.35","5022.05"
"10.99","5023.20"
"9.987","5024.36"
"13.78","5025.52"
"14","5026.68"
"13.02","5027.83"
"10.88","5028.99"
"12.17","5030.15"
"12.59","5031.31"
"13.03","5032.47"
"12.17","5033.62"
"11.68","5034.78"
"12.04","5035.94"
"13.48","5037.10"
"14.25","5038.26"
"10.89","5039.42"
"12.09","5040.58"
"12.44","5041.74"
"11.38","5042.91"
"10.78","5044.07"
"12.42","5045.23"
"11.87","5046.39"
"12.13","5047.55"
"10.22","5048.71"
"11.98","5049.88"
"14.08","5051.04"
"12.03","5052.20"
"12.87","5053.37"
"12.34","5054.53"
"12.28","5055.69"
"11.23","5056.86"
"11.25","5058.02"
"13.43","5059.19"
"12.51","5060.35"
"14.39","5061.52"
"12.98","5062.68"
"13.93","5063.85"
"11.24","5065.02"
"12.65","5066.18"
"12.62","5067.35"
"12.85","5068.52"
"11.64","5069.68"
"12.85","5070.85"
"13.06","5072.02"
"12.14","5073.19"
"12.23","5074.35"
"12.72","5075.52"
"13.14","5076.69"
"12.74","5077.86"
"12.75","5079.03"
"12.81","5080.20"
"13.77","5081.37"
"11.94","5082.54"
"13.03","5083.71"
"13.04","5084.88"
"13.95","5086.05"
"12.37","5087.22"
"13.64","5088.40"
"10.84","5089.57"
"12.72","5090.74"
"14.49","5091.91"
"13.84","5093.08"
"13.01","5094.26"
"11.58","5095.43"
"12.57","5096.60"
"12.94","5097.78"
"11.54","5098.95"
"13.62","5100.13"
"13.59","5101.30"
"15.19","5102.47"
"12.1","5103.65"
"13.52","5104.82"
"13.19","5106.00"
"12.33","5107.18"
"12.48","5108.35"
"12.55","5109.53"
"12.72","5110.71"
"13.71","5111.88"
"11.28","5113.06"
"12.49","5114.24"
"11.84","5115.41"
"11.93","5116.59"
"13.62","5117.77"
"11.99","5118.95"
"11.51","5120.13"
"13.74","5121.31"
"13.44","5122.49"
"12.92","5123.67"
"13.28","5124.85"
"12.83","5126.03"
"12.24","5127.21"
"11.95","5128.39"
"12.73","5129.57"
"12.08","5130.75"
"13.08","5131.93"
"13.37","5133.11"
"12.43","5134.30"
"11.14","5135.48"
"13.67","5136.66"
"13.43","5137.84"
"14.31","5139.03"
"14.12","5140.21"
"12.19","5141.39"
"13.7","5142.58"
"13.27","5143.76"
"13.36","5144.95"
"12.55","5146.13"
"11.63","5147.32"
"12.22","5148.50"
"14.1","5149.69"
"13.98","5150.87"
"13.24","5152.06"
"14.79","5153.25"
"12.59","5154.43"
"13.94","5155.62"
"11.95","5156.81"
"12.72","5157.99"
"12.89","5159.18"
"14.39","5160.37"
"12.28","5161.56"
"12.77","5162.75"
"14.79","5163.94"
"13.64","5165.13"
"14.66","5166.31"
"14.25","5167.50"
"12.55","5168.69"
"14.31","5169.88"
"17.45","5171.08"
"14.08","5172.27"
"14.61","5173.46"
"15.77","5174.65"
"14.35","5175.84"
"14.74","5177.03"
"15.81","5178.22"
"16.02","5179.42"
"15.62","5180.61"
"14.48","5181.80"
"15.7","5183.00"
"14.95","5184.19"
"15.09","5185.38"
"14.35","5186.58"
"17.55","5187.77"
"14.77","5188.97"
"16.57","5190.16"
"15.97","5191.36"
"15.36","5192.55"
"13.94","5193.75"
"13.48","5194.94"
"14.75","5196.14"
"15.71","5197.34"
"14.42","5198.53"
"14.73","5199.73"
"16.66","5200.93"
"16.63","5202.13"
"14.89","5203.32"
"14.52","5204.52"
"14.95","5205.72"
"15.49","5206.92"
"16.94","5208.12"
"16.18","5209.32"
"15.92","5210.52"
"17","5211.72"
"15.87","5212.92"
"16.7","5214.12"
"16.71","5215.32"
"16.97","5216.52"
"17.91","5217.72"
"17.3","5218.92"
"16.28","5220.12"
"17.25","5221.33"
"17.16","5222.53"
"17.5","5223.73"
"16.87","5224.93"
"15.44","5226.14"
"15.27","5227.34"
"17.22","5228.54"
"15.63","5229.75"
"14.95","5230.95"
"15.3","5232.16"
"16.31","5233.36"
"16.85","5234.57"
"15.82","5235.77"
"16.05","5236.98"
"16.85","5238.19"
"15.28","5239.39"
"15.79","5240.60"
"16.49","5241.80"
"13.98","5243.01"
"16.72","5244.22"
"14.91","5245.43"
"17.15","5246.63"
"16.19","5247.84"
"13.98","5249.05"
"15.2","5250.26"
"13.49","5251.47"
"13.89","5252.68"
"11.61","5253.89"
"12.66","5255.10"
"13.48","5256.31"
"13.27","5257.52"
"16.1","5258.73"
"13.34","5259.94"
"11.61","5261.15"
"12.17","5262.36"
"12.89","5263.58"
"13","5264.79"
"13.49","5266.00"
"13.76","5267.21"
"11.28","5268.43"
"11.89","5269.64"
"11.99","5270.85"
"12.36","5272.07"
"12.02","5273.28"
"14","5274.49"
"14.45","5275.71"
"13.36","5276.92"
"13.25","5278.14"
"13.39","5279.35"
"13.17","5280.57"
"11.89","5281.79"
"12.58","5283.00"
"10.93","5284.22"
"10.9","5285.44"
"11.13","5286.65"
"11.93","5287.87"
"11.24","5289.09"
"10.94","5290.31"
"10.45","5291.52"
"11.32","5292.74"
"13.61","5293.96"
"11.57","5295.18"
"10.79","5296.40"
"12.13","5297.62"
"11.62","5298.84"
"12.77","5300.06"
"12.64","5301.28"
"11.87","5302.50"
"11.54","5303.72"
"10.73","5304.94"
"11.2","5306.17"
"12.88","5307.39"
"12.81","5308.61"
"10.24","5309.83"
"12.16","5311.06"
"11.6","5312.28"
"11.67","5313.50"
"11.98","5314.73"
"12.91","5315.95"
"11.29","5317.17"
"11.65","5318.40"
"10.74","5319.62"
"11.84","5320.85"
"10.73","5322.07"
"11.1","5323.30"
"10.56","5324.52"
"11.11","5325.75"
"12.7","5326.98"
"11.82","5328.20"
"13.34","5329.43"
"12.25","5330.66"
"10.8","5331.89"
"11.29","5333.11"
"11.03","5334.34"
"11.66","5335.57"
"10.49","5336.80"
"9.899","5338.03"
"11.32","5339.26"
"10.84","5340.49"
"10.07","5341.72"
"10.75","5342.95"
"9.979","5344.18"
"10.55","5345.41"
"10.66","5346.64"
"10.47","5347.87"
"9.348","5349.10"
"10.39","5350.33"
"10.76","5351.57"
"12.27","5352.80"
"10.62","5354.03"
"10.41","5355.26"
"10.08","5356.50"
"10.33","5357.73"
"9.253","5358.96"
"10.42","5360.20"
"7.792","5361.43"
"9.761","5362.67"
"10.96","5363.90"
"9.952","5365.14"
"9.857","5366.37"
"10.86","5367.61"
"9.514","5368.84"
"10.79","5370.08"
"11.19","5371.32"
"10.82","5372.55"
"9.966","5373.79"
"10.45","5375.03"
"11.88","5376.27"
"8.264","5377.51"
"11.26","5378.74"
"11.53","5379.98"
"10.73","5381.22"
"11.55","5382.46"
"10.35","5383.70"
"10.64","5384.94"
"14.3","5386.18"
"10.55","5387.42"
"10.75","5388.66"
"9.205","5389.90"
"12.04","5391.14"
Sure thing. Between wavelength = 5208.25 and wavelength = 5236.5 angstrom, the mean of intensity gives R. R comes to 16.5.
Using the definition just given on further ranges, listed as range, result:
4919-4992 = 12.3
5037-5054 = 12.2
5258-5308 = 12.3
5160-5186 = 14.7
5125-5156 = 13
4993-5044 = 12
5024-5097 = 12.5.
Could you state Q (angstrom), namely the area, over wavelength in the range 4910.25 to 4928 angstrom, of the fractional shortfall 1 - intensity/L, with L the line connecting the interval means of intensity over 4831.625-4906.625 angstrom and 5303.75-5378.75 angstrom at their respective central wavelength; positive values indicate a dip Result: 0.2 angstrom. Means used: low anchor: 12.8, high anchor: 10.9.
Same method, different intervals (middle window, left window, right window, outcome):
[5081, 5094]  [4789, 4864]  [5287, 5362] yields -1.14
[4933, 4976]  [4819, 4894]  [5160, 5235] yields 3.44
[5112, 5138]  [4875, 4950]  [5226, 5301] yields 1.04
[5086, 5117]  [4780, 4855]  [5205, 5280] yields 3.28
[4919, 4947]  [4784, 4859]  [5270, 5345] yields 1.58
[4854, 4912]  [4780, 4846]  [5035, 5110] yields 0.69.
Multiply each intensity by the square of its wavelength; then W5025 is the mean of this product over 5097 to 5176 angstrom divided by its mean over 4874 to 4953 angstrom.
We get 1.2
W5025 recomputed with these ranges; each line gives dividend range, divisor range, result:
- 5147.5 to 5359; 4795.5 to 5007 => 1.23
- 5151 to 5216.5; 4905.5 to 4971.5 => 1.32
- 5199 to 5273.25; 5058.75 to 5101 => 1.25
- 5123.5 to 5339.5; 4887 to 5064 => 1.23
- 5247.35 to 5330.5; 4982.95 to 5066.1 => 1.12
